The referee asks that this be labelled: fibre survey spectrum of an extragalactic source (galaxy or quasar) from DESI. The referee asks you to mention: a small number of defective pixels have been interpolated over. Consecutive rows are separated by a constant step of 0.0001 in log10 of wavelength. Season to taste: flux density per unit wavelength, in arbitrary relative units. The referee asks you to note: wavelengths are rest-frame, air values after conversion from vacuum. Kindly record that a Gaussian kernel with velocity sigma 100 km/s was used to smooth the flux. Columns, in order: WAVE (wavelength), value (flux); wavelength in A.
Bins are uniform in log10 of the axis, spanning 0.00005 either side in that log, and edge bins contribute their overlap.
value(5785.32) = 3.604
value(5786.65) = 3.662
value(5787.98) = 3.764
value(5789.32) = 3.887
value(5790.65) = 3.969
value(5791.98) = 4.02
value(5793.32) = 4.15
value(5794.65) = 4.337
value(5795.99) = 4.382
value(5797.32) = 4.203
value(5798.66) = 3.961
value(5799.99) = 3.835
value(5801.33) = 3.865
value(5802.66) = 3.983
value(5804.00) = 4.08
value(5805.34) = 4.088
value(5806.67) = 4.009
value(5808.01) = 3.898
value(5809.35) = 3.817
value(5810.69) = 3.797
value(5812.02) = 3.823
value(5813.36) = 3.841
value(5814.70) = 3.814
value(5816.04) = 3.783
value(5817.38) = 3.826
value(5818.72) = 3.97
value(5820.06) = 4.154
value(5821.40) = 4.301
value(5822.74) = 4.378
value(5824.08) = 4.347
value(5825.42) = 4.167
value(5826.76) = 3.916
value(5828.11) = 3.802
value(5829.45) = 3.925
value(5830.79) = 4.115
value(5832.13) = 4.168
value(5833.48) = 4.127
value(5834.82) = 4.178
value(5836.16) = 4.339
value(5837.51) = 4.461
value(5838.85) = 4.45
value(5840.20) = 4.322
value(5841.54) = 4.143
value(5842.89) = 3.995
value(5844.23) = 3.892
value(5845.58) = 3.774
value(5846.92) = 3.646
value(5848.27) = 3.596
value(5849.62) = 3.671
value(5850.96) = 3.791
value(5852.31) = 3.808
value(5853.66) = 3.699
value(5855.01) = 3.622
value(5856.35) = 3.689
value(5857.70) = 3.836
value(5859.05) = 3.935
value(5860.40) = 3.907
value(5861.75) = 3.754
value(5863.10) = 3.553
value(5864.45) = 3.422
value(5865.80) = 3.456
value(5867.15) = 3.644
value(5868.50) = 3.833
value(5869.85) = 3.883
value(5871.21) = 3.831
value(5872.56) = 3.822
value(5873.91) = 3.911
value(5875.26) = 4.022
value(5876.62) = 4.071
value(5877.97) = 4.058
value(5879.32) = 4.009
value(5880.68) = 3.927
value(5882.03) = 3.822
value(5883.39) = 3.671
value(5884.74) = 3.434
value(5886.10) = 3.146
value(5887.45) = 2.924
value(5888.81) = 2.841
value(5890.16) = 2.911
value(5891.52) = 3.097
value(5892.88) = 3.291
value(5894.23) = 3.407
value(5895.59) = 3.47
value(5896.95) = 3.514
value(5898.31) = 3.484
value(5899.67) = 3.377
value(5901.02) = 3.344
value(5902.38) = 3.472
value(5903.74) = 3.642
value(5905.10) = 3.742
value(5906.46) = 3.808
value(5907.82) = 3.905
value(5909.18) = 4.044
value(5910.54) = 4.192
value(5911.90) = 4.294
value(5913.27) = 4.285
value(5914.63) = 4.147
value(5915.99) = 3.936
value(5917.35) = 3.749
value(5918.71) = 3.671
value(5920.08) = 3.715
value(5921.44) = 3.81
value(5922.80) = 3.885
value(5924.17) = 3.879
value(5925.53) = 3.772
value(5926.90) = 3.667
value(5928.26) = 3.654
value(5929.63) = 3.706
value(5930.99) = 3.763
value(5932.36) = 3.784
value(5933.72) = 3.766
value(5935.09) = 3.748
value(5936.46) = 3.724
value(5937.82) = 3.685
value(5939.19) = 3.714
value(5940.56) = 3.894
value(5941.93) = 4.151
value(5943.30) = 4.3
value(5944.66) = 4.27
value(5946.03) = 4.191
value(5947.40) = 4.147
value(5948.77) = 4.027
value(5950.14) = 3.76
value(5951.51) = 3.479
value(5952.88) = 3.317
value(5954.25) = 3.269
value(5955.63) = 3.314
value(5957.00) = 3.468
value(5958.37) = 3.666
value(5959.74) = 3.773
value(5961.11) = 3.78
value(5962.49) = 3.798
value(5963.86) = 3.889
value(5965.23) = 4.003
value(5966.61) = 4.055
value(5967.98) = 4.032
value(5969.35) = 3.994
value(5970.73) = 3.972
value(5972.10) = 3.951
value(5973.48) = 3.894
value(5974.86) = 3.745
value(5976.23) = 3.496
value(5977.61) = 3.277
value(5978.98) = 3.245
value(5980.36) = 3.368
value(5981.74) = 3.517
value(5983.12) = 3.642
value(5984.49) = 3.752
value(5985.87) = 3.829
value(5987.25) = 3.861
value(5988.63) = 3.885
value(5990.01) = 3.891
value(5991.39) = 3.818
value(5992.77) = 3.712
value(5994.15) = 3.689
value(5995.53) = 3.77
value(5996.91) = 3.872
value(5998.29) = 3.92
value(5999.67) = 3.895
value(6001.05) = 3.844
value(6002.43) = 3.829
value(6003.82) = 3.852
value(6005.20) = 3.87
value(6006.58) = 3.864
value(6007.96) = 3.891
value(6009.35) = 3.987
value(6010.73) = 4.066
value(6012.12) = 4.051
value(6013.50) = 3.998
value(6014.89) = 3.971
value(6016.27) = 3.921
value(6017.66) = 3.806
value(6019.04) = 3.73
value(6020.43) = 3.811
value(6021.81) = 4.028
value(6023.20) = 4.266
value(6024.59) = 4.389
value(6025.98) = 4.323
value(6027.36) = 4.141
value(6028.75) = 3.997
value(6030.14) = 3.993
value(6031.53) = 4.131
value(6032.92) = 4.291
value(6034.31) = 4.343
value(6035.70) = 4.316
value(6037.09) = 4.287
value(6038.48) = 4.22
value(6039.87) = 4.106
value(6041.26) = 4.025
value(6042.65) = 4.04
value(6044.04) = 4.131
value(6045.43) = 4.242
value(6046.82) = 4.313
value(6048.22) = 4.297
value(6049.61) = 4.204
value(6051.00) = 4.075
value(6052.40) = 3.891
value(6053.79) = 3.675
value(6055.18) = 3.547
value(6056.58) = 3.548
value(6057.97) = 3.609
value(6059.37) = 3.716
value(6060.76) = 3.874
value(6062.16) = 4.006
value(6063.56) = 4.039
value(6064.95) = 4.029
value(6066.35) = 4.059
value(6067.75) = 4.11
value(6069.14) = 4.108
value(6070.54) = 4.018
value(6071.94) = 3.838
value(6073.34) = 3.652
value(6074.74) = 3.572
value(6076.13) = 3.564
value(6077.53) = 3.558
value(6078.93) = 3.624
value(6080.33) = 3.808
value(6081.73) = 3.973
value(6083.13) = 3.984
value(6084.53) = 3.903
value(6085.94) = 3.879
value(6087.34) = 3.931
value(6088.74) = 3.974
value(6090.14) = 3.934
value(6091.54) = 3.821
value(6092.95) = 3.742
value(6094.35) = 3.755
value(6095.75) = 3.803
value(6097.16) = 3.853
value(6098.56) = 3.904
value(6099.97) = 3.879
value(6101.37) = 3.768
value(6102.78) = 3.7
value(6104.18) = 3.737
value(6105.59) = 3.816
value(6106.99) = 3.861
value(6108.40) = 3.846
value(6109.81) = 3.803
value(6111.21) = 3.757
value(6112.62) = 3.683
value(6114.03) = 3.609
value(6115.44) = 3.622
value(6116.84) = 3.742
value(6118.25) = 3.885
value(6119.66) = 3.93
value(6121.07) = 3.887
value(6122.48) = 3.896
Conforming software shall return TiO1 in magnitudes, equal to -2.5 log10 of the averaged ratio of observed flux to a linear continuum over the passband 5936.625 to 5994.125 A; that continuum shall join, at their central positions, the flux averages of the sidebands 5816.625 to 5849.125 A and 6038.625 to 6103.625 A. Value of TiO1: 0.06 mag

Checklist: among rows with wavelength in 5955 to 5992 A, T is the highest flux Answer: 4.055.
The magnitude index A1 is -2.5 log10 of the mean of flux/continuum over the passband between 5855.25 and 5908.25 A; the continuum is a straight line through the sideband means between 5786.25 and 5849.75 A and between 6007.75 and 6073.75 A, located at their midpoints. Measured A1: 0.116 mag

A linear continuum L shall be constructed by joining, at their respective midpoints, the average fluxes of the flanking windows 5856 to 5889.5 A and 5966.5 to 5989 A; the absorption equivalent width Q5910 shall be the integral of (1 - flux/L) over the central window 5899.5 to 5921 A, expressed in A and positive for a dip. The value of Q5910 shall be -0.8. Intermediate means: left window 3.7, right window 3.73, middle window 3.84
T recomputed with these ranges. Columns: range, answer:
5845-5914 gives 4.294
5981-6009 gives 3.92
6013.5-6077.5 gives 4.389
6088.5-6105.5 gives 3.974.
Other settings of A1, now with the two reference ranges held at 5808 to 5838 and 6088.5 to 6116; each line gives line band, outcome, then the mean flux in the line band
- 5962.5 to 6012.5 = 0.02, 3.81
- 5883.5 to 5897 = 0.23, 3.21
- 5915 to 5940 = 0.05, 3.76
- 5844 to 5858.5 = 0.08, 3.73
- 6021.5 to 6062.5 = -0.06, 4.07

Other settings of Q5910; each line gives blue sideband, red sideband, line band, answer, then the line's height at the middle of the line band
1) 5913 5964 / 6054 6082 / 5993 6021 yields -0.6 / 3.8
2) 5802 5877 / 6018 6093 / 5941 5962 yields 0.8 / 3.95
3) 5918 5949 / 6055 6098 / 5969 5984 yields 0.8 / 3.86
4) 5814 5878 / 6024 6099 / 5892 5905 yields 1.6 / 3.94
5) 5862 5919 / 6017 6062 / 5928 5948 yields -0.6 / 3.79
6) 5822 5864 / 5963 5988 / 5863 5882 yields 0.4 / 3.92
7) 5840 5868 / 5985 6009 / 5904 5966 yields -0.4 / 3.81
